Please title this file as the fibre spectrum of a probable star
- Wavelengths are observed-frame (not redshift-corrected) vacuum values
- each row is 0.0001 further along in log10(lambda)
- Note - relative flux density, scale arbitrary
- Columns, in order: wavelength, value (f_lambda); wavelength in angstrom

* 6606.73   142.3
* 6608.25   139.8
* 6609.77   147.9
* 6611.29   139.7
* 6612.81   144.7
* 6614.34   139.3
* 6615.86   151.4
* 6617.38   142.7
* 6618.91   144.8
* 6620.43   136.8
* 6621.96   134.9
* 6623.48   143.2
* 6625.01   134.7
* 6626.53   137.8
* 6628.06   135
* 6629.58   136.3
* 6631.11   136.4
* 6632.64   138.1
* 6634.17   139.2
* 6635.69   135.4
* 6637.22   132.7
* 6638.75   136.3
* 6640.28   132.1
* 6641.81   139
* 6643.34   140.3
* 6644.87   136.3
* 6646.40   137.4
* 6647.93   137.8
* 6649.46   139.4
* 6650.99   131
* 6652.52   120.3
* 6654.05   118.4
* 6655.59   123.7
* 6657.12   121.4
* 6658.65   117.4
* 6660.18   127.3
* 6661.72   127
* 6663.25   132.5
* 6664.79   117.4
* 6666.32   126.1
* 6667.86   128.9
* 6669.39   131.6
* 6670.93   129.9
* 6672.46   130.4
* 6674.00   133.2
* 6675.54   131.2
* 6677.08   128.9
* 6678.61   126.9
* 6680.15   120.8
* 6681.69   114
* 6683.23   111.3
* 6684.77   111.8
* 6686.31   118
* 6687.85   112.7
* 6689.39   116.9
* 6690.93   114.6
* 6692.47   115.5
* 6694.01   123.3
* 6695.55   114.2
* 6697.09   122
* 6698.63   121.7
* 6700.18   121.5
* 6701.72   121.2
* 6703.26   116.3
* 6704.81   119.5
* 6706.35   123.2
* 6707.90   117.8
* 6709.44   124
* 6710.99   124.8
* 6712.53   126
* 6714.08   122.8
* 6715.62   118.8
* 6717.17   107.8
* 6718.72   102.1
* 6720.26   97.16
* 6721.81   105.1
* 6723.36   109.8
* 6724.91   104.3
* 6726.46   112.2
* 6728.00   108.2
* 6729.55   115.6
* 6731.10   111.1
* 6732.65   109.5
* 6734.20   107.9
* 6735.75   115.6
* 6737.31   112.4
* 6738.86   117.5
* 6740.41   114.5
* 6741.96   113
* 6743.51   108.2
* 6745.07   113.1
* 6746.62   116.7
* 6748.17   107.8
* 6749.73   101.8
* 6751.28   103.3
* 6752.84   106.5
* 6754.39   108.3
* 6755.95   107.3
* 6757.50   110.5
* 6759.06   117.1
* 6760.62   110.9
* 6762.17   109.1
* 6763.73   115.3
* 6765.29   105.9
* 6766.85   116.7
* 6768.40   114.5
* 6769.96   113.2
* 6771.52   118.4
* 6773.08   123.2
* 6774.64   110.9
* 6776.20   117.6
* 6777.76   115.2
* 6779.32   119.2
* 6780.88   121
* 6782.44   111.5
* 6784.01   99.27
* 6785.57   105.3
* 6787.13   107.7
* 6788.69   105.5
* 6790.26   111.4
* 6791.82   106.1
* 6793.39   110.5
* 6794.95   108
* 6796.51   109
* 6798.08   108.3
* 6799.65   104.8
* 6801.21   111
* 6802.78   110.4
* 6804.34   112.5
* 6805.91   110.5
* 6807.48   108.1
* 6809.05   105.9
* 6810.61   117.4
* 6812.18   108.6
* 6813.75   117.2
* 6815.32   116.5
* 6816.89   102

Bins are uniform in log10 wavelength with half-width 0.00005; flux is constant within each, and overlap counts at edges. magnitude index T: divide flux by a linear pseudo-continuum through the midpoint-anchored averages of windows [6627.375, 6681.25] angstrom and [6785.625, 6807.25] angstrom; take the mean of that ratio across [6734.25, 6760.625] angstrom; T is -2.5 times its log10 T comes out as 0.05 mag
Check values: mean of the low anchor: 131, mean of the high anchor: 109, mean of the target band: 111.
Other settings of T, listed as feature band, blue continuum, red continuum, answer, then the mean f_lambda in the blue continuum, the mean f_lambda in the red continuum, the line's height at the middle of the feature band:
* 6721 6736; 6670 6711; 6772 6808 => 0.07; 121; 111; 117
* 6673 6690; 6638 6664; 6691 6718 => 0.03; 130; 120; 124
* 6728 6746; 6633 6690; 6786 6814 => 0.05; 128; 109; 118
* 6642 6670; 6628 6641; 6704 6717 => 0.02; 136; 121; 132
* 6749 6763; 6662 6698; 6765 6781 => 0.09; 122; 116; 117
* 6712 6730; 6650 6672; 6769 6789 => 0.08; 125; 113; 119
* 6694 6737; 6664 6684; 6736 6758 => 0.02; 125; 110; 117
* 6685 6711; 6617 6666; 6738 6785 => 0.04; 133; 112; 123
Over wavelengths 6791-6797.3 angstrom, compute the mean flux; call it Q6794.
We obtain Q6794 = 108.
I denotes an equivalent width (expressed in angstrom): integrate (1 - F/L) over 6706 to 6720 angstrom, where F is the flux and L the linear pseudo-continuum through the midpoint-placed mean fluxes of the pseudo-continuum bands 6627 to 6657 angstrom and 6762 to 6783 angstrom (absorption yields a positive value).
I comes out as 0.7 angstrom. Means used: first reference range 134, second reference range 115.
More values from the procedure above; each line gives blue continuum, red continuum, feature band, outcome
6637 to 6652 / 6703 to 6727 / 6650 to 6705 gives 1.57 angstrom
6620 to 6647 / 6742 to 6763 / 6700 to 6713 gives -0.17 angstrom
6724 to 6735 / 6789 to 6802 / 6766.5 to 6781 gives -1.05 angstrom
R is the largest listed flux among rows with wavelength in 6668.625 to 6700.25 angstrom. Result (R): 133.2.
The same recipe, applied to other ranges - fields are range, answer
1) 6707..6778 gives 126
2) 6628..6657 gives 140.3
